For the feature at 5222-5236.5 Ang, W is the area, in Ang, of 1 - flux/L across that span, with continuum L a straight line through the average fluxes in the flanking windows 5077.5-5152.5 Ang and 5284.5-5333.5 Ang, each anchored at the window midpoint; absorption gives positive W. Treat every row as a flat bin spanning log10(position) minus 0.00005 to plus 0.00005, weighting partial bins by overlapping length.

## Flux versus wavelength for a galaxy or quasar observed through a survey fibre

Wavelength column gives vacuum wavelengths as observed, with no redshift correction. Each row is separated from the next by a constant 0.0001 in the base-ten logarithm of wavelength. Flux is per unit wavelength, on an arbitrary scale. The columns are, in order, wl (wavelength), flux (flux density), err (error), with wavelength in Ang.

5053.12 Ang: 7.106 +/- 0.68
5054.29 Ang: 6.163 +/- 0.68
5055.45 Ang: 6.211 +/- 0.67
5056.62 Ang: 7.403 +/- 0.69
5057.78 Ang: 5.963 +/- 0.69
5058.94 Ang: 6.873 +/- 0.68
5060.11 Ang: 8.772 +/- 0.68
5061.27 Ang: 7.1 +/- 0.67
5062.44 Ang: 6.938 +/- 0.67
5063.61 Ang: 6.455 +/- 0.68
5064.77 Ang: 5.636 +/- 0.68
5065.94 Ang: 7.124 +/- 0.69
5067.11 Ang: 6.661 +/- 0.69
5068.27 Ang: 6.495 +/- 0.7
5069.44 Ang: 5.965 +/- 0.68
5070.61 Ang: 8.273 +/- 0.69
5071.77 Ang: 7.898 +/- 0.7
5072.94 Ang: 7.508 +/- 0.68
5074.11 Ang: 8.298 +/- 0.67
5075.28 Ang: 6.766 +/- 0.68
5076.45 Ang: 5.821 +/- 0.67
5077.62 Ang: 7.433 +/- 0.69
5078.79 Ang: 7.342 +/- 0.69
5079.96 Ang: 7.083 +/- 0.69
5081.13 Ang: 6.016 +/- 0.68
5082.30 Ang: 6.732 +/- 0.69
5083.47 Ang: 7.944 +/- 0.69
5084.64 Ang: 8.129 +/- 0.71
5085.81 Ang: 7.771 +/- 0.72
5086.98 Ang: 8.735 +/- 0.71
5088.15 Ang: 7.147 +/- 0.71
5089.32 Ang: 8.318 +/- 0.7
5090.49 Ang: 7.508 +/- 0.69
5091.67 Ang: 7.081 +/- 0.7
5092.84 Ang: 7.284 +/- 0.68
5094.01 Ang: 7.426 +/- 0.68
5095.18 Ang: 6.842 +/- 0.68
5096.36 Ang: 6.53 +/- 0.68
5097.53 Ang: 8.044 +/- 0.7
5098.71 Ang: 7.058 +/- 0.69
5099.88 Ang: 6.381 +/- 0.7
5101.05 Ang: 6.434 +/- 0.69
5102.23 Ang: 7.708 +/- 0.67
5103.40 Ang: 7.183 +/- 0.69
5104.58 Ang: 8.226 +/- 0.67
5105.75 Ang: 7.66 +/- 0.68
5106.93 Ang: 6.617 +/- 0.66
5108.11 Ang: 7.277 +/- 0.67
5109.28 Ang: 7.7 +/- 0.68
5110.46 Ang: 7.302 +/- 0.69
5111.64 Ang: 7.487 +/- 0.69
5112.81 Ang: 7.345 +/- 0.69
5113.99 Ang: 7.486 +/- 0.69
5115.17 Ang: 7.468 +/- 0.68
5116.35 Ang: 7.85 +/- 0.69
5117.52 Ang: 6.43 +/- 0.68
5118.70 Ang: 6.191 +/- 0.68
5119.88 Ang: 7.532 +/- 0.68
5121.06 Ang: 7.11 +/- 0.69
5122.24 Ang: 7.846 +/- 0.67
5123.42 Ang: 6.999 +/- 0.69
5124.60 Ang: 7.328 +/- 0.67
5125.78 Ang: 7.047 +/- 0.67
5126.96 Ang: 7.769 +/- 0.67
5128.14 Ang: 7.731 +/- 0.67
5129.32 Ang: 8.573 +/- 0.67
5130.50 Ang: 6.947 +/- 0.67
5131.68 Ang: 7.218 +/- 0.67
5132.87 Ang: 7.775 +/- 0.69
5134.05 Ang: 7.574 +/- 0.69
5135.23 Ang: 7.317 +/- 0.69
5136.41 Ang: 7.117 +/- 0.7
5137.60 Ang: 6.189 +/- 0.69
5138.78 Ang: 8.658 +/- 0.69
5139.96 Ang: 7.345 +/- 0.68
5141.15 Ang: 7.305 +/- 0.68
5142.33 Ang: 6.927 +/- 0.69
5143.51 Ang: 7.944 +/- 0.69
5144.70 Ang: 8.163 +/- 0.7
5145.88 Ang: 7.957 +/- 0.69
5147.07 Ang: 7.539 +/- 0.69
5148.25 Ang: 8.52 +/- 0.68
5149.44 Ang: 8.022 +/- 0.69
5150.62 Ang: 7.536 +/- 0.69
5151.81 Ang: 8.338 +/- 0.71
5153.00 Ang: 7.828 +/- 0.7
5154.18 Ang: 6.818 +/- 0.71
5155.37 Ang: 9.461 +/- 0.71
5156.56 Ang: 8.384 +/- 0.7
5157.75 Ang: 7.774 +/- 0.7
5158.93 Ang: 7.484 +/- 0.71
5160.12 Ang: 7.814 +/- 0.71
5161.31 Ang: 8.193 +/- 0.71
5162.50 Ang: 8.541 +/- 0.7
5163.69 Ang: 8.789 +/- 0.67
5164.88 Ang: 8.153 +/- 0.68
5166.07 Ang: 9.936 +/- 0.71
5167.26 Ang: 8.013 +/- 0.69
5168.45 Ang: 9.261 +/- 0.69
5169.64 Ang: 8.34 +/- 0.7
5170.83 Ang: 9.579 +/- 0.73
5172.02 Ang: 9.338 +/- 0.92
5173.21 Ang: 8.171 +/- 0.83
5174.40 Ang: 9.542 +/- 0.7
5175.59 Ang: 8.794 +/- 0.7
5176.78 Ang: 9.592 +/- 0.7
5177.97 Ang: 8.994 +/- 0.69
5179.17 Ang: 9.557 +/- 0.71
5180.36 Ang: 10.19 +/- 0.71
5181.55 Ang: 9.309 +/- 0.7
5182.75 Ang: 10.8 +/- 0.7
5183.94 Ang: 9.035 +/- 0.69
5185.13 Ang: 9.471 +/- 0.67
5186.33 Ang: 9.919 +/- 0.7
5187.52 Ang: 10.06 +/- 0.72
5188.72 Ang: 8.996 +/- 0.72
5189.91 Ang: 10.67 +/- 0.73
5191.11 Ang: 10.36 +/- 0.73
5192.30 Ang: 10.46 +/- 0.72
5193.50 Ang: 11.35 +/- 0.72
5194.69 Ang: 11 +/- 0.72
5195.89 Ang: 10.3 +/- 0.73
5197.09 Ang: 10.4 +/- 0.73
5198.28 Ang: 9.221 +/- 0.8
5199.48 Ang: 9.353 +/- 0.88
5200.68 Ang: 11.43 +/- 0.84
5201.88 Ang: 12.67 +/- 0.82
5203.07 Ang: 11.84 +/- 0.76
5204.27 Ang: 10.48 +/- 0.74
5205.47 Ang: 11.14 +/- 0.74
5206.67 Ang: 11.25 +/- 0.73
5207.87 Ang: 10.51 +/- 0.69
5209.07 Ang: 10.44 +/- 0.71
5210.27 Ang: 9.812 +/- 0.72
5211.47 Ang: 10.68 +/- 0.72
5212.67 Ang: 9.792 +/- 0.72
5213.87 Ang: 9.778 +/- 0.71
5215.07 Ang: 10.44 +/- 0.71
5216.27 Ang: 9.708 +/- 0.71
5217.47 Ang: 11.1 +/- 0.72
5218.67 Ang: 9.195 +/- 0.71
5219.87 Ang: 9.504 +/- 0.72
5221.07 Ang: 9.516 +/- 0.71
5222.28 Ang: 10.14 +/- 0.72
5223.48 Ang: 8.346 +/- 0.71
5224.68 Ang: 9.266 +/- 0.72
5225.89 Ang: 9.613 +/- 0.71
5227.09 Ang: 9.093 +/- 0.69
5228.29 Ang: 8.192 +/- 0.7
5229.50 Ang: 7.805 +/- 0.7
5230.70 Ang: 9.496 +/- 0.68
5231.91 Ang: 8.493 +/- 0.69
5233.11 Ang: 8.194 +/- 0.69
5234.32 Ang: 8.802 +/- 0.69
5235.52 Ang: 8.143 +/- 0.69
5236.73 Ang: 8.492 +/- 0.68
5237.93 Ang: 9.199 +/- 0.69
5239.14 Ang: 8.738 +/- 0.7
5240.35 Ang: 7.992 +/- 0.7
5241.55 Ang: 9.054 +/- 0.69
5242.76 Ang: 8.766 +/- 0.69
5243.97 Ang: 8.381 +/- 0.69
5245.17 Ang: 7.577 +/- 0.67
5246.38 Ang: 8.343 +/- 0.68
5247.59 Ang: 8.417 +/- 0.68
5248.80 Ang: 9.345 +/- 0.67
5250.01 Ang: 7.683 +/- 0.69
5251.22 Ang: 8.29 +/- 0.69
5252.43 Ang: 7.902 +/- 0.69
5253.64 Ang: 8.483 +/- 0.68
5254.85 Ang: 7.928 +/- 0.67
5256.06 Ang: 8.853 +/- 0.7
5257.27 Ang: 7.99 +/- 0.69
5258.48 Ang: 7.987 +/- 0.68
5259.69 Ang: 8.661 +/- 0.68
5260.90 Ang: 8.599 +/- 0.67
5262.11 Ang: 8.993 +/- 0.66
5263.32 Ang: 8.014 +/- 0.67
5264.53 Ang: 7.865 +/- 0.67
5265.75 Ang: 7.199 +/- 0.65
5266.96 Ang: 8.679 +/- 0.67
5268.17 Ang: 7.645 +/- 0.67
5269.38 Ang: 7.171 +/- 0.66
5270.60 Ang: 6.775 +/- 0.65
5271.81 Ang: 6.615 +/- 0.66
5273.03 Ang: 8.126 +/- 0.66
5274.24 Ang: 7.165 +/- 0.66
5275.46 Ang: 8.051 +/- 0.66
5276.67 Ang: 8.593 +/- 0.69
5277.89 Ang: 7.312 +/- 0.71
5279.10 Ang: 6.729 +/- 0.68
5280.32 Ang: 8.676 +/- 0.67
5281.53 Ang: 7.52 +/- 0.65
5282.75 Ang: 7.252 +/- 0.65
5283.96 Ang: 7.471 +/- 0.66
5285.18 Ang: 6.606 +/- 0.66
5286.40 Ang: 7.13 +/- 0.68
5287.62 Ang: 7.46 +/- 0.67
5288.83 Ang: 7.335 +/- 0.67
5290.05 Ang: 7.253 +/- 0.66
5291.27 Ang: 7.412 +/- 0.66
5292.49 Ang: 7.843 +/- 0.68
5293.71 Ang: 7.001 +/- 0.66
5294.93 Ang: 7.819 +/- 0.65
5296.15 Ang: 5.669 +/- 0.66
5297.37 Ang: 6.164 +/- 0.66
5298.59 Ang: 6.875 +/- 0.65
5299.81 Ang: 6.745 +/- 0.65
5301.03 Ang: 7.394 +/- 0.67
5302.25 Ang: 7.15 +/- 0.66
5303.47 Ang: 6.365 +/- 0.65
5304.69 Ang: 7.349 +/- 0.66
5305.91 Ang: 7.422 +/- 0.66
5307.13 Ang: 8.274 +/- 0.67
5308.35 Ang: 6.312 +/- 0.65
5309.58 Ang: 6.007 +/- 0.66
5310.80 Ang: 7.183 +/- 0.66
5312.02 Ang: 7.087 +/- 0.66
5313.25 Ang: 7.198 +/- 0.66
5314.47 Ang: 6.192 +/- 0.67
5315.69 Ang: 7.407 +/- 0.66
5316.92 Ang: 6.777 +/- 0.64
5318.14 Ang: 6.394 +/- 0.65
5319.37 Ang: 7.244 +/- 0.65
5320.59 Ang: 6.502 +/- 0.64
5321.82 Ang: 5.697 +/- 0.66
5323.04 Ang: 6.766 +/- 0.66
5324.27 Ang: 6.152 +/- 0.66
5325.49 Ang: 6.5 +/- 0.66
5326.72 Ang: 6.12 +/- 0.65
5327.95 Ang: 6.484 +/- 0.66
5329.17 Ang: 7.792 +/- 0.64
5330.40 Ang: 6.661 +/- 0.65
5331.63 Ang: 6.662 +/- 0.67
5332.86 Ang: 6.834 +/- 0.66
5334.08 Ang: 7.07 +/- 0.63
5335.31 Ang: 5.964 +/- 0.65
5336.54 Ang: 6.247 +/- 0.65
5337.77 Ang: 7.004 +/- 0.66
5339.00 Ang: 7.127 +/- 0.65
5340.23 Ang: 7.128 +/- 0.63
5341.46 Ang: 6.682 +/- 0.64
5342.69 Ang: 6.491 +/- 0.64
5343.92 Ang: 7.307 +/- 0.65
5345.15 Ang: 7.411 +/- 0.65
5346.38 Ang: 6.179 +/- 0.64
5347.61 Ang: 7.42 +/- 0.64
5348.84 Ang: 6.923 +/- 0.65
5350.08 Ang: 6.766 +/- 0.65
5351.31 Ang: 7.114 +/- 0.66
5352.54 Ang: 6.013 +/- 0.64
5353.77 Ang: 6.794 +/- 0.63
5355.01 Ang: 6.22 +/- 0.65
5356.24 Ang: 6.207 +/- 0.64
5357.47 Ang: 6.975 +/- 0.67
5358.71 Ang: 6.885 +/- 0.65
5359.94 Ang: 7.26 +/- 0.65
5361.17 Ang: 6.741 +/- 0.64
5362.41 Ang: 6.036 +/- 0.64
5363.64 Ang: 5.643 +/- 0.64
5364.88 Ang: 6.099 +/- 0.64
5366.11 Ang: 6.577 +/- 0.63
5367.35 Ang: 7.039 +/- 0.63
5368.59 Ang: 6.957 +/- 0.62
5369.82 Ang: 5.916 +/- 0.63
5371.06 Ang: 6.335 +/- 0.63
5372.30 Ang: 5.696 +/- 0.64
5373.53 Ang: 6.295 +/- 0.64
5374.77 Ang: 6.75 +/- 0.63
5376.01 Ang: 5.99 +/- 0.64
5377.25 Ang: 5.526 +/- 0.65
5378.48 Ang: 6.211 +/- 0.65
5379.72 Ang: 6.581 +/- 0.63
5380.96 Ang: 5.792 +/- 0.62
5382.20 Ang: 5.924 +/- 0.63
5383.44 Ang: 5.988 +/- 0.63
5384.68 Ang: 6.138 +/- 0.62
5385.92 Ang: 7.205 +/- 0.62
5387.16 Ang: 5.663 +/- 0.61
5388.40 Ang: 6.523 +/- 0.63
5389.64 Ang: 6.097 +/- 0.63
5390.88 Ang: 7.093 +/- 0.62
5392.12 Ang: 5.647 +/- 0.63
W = -3.4 Ang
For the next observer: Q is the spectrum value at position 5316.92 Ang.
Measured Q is 6.777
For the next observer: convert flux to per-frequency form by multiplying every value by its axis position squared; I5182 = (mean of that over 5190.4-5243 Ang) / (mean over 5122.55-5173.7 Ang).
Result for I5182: 1.26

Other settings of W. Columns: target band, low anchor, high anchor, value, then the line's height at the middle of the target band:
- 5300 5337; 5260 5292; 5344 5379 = 1.5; 7.07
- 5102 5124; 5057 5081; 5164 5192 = 1.8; 7.97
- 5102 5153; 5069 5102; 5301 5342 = -2.1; 7.2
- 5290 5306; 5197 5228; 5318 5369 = 1.8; 7.88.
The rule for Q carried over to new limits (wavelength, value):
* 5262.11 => 8.993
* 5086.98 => 8.735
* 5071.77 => 7.898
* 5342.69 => 6.491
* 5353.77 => 6.794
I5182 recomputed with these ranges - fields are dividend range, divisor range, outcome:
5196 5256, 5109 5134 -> 1.32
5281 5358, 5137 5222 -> 0.78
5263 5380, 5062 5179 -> 0.97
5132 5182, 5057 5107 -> 1.18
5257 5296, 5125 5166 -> 1.03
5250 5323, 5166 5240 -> 0.79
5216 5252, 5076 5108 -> 1.28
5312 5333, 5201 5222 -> 0.67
